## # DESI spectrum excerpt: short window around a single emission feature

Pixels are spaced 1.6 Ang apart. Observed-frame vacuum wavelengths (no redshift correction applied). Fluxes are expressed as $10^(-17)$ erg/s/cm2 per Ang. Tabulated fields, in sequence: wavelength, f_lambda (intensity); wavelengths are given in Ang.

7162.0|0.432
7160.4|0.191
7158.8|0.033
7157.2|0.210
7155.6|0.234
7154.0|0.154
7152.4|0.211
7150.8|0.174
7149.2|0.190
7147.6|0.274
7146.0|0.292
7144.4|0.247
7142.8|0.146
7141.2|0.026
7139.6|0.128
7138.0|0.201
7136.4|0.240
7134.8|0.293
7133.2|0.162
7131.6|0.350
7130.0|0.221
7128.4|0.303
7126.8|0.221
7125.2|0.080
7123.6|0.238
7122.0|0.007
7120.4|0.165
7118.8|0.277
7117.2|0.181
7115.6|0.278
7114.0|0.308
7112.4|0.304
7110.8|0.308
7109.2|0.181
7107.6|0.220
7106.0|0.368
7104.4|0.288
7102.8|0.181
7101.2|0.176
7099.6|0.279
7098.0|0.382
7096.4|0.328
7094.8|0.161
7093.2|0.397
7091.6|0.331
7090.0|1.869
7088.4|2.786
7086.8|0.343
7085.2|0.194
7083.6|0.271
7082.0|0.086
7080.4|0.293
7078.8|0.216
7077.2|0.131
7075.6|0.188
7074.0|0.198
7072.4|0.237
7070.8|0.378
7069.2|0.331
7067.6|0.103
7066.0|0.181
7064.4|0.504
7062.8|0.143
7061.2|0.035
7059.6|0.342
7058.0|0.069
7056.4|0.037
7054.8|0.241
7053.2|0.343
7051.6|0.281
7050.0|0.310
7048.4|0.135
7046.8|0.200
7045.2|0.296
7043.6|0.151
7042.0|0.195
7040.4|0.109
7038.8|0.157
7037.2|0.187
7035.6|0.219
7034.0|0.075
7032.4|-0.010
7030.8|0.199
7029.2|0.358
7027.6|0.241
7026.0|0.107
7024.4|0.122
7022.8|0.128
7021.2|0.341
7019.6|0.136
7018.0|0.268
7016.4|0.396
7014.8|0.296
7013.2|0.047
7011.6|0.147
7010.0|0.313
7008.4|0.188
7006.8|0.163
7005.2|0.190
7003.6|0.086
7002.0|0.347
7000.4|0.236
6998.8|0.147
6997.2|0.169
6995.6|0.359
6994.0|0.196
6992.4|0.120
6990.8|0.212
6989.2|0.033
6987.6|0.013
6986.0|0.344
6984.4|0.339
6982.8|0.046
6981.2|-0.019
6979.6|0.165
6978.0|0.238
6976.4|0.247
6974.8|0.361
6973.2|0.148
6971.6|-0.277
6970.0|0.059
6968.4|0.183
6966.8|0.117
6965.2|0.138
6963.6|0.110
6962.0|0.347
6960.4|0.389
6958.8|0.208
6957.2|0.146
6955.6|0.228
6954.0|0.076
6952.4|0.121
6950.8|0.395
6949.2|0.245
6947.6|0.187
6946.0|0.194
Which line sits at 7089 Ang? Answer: H-alpha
